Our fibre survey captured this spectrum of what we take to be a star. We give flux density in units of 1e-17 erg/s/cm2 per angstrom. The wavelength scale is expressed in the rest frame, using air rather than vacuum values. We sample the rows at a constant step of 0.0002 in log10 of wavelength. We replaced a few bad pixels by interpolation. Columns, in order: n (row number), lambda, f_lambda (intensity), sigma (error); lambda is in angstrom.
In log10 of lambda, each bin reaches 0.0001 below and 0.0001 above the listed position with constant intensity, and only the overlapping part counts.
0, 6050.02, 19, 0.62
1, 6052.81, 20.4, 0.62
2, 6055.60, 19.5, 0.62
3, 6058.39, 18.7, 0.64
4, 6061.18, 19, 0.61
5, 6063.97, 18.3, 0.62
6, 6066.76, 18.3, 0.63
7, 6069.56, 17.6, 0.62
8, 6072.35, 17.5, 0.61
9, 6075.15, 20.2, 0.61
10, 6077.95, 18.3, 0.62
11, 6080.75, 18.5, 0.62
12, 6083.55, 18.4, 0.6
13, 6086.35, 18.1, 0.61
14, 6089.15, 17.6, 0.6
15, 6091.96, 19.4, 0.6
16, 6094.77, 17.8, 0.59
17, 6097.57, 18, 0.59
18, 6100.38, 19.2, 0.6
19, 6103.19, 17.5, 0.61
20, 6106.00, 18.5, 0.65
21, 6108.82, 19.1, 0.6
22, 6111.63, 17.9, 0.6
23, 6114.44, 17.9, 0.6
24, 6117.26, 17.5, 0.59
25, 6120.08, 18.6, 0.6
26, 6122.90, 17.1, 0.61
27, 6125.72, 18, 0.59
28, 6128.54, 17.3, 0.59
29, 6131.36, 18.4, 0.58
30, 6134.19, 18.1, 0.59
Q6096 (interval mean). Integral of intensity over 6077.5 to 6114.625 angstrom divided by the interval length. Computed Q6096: 18.3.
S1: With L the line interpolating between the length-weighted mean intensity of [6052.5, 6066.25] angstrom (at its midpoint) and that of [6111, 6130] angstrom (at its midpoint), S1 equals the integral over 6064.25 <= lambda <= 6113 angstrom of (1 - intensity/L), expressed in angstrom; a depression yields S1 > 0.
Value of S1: 0.19 angstrom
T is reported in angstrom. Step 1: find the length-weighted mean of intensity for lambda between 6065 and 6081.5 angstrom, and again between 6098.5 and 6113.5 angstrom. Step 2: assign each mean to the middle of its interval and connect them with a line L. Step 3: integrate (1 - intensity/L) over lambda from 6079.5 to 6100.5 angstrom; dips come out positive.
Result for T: 0.09 angstrom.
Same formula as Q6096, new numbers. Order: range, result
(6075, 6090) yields 18.4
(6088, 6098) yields 18.2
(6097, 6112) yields 18.4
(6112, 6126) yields 17.8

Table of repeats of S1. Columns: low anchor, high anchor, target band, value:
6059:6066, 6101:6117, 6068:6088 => 0.1 angstrom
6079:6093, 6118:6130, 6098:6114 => -0.3 angstrom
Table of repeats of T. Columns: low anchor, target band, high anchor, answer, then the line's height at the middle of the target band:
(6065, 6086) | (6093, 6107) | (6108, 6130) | -0.1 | 18.1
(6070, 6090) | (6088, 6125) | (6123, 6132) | -0.3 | 18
